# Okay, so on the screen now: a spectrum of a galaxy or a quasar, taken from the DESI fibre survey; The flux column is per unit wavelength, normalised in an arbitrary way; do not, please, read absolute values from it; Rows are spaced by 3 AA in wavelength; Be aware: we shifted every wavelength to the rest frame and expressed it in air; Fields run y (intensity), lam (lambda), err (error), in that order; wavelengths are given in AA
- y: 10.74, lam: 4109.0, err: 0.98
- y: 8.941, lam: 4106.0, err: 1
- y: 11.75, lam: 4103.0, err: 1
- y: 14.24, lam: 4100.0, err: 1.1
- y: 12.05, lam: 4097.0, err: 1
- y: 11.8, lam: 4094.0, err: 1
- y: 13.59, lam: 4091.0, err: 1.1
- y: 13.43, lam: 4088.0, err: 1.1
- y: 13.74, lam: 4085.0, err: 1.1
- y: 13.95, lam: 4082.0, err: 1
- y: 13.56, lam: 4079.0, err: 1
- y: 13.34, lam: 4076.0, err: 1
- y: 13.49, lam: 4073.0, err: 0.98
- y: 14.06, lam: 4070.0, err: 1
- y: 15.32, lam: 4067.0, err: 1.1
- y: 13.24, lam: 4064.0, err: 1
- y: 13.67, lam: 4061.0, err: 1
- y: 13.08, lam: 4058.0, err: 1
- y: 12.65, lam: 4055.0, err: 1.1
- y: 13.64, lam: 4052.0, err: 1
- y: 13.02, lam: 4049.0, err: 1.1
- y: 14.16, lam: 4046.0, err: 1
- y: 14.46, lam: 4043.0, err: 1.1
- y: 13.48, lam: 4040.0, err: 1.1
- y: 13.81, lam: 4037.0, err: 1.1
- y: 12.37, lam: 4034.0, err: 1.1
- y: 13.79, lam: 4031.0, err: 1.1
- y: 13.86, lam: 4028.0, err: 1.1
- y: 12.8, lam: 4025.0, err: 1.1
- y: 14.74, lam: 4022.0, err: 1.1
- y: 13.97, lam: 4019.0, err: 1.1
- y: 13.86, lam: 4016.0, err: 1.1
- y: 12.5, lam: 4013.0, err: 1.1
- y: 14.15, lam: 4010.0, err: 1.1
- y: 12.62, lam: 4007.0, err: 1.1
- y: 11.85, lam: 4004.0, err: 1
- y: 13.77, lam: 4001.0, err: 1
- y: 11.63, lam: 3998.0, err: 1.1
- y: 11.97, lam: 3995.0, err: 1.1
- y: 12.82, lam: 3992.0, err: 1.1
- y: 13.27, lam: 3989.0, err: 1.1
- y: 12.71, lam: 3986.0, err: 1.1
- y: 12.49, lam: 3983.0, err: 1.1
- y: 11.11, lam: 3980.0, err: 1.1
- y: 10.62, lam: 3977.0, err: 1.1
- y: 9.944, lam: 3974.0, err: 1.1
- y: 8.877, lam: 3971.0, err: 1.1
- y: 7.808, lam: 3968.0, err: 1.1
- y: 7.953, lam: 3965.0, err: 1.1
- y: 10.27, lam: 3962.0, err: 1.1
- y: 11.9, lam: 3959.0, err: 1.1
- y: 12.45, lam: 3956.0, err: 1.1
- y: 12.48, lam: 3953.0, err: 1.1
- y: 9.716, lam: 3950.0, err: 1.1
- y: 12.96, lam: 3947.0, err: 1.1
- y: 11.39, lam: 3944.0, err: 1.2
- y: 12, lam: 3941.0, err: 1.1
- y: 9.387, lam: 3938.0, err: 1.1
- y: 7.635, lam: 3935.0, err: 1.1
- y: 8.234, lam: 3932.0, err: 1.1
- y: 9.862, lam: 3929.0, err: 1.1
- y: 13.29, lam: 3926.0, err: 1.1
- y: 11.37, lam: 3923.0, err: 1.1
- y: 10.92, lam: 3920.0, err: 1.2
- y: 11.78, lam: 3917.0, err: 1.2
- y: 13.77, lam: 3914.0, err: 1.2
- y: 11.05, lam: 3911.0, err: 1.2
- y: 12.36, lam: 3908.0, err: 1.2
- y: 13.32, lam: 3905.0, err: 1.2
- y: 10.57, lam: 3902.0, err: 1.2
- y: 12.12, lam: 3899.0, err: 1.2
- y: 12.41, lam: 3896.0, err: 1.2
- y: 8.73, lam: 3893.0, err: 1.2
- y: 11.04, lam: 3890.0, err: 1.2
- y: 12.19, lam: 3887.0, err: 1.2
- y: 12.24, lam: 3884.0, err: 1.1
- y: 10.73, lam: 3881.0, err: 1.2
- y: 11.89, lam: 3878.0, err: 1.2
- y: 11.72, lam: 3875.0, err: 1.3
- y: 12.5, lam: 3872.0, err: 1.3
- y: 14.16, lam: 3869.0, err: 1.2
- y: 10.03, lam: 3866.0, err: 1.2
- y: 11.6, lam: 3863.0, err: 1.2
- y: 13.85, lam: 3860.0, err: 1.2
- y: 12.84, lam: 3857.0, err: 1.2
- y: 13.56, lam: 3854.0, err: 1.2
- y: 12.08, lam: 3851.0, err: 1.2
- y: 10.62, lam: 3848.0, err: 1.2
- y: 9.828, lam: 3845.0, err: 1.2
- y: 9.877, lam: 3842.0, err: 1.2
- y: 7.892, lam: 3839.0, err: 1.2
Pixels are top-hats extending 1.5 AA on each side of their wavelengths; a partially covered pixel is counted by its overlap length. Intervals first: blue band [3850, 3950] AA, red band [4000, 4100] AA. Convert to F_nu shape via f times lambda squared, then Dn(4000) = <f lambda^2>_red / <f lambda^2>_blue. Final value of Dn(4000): 1.3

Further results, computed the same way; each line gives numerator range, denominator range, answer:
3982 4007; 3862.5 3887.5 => 1.12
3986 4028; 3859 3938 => 1.21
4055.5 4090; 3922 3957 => 1.35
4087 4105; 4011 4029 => 0.97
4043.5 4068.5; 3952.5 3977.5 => 1.41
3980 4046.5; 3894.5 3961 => 1.21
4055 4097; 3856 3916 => 1.24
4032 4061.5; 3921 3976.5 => 1.35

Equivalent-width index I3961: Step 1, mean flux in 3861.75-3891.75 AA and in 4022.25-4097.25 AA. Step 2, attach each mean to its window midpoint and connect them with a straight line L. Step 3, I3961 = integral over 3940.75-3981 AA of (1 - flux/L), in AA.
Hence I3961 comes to 6.19 AA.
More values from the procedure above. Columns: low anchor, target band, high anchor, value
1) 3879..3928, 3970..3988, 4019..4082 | 2.3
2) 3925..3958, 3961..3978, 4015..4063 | 3.6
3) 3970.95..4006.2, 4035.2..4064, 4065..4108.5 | -2.1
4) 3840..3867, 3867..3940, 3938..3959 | 1.4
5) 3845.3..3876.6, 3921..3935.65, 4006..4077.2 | 2.8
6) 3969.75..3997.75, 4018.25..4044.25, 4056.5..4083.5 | -1.9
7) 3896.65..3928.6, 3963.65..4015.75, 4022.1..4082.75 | 5.3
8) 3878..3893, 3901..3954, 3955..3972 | -3.6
